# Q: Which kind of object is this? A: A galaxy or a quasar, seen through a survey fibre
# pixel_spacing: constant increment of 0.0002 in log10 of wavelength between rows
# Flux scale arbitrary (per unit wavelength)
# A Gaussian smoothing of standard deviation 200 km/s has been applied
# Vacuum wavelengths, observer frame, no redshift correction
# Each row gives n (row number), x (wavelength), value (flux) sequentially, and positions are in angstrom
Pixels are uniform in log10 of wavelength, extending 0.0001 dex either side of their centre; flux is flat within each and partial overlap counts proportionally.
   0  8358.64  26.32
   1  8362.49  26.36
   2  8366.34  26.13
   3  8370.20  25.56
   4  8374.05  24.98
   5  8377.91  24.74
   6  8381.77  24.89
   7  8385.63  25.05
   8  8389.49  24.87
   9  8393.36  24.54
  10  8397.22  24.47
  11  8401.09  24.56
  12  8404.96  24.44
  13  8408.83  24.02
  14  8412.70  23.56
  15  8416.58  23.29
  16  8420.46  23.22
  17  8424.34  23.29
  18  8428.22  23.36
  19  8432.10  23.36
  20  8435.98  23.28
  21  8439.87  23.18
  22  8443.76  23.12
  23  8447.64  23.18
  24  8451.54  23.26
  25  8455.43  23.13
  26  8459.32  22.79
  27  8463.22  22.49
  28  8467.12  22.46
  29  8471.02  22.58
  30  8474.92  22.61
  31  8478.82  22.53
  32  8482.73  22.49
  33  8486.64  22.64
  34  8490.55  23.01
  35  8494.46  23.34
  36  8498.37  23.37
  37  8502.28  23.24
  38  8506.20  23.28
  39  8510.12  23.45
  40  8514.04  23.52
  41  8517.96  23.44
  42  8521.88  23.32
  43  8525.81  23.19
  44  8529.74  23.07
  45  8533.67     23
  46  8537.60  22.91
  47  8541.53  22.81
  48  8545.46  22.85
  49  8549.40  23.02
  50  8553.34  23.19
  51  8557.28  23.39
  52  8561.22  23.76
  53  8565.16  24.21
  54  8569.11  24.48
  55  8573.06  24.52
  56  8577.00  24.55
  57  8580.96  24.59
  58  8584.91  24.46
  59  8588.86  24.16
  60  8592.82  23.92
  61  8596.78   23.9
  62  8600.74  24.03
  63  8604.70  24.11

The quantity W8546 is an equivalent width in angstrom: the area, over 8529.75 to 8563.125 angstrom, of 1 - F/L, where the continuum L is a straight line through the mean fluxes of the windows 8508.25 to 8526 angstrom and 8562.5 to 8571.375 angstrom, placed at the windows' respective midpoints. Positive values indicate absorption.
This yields 1.1 angstrom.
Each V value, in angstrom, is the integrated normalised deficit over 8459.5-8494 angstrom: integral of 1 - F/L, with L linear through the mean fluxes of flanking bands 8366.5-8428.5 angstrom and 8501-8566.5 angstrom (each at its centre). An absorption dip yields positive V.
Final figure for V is 1.6 angstrom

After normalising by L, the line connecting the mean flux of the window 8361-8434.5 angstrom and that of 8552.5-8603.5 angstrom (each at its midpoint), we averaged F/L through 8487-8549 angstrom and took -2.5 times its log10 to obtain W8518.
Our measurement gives 0.048 mag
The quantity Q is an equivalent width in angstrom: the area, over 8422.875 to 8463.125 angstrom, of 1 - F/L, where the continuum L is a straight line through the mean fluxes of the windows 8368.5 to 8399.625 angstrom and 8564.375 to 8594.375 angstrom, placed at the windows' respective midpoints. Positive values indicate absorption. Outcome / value 2.55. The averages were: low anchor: 24.9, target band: 23.2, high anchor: 24.4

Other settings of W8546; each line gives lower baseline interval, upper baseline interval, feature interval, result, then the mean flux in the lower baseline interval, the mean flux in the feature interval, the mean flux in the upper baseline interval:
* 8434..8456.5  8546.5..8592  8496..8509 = 0.1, 23.2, 23.3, 24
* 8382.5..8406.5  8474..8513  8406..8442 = 1.1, 24.7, 23.4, 23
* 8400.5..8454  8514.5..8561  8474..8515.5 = 0.4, 23.5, 23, 23.1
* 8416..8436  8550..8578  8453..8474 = 0.7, 23.3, 22.7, 24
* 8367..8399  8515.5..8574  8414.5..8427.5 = 0.7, 24.9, 23.3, 23.4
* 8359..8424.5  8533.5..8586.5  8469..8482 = 0.9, 24.7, 22.6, 23.7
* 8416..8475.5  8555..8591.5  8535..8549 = 0.6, 23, 22.9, 24.2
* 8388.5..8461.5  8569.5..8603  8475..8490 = 0.8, 23.6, 22.6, 24.3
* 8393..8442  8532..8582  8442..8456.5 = 0.3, 23.7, 23.2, 23.6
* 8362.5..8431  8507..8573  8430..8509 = 3.1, 24.4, 23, 23.4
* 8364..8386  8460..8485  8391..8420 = 0.4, 25.3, 24.1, 22.5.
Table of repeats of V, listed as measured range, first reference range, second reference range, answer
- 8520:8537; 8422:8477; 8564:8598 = 0.5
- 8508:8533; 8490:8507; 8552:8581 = 0.2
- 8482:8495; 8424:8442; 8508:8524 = 0.3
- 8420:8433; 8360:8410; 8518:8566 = 0.6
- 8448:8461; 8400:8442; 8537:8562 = 0.2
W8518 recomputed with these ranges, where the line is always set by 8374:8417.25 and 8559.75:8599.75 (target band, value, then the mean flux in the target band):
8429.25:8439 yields 0.05 mag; 23.3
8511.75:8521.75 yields 0.04 mag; 23.5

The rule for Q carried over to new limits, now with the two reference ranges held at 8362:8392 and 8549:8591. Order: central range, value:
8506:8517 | 0.4 angstrom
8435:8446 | 0.7 angstrom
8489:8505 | 0.8 angstrom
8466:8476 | 0.9 angstrom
